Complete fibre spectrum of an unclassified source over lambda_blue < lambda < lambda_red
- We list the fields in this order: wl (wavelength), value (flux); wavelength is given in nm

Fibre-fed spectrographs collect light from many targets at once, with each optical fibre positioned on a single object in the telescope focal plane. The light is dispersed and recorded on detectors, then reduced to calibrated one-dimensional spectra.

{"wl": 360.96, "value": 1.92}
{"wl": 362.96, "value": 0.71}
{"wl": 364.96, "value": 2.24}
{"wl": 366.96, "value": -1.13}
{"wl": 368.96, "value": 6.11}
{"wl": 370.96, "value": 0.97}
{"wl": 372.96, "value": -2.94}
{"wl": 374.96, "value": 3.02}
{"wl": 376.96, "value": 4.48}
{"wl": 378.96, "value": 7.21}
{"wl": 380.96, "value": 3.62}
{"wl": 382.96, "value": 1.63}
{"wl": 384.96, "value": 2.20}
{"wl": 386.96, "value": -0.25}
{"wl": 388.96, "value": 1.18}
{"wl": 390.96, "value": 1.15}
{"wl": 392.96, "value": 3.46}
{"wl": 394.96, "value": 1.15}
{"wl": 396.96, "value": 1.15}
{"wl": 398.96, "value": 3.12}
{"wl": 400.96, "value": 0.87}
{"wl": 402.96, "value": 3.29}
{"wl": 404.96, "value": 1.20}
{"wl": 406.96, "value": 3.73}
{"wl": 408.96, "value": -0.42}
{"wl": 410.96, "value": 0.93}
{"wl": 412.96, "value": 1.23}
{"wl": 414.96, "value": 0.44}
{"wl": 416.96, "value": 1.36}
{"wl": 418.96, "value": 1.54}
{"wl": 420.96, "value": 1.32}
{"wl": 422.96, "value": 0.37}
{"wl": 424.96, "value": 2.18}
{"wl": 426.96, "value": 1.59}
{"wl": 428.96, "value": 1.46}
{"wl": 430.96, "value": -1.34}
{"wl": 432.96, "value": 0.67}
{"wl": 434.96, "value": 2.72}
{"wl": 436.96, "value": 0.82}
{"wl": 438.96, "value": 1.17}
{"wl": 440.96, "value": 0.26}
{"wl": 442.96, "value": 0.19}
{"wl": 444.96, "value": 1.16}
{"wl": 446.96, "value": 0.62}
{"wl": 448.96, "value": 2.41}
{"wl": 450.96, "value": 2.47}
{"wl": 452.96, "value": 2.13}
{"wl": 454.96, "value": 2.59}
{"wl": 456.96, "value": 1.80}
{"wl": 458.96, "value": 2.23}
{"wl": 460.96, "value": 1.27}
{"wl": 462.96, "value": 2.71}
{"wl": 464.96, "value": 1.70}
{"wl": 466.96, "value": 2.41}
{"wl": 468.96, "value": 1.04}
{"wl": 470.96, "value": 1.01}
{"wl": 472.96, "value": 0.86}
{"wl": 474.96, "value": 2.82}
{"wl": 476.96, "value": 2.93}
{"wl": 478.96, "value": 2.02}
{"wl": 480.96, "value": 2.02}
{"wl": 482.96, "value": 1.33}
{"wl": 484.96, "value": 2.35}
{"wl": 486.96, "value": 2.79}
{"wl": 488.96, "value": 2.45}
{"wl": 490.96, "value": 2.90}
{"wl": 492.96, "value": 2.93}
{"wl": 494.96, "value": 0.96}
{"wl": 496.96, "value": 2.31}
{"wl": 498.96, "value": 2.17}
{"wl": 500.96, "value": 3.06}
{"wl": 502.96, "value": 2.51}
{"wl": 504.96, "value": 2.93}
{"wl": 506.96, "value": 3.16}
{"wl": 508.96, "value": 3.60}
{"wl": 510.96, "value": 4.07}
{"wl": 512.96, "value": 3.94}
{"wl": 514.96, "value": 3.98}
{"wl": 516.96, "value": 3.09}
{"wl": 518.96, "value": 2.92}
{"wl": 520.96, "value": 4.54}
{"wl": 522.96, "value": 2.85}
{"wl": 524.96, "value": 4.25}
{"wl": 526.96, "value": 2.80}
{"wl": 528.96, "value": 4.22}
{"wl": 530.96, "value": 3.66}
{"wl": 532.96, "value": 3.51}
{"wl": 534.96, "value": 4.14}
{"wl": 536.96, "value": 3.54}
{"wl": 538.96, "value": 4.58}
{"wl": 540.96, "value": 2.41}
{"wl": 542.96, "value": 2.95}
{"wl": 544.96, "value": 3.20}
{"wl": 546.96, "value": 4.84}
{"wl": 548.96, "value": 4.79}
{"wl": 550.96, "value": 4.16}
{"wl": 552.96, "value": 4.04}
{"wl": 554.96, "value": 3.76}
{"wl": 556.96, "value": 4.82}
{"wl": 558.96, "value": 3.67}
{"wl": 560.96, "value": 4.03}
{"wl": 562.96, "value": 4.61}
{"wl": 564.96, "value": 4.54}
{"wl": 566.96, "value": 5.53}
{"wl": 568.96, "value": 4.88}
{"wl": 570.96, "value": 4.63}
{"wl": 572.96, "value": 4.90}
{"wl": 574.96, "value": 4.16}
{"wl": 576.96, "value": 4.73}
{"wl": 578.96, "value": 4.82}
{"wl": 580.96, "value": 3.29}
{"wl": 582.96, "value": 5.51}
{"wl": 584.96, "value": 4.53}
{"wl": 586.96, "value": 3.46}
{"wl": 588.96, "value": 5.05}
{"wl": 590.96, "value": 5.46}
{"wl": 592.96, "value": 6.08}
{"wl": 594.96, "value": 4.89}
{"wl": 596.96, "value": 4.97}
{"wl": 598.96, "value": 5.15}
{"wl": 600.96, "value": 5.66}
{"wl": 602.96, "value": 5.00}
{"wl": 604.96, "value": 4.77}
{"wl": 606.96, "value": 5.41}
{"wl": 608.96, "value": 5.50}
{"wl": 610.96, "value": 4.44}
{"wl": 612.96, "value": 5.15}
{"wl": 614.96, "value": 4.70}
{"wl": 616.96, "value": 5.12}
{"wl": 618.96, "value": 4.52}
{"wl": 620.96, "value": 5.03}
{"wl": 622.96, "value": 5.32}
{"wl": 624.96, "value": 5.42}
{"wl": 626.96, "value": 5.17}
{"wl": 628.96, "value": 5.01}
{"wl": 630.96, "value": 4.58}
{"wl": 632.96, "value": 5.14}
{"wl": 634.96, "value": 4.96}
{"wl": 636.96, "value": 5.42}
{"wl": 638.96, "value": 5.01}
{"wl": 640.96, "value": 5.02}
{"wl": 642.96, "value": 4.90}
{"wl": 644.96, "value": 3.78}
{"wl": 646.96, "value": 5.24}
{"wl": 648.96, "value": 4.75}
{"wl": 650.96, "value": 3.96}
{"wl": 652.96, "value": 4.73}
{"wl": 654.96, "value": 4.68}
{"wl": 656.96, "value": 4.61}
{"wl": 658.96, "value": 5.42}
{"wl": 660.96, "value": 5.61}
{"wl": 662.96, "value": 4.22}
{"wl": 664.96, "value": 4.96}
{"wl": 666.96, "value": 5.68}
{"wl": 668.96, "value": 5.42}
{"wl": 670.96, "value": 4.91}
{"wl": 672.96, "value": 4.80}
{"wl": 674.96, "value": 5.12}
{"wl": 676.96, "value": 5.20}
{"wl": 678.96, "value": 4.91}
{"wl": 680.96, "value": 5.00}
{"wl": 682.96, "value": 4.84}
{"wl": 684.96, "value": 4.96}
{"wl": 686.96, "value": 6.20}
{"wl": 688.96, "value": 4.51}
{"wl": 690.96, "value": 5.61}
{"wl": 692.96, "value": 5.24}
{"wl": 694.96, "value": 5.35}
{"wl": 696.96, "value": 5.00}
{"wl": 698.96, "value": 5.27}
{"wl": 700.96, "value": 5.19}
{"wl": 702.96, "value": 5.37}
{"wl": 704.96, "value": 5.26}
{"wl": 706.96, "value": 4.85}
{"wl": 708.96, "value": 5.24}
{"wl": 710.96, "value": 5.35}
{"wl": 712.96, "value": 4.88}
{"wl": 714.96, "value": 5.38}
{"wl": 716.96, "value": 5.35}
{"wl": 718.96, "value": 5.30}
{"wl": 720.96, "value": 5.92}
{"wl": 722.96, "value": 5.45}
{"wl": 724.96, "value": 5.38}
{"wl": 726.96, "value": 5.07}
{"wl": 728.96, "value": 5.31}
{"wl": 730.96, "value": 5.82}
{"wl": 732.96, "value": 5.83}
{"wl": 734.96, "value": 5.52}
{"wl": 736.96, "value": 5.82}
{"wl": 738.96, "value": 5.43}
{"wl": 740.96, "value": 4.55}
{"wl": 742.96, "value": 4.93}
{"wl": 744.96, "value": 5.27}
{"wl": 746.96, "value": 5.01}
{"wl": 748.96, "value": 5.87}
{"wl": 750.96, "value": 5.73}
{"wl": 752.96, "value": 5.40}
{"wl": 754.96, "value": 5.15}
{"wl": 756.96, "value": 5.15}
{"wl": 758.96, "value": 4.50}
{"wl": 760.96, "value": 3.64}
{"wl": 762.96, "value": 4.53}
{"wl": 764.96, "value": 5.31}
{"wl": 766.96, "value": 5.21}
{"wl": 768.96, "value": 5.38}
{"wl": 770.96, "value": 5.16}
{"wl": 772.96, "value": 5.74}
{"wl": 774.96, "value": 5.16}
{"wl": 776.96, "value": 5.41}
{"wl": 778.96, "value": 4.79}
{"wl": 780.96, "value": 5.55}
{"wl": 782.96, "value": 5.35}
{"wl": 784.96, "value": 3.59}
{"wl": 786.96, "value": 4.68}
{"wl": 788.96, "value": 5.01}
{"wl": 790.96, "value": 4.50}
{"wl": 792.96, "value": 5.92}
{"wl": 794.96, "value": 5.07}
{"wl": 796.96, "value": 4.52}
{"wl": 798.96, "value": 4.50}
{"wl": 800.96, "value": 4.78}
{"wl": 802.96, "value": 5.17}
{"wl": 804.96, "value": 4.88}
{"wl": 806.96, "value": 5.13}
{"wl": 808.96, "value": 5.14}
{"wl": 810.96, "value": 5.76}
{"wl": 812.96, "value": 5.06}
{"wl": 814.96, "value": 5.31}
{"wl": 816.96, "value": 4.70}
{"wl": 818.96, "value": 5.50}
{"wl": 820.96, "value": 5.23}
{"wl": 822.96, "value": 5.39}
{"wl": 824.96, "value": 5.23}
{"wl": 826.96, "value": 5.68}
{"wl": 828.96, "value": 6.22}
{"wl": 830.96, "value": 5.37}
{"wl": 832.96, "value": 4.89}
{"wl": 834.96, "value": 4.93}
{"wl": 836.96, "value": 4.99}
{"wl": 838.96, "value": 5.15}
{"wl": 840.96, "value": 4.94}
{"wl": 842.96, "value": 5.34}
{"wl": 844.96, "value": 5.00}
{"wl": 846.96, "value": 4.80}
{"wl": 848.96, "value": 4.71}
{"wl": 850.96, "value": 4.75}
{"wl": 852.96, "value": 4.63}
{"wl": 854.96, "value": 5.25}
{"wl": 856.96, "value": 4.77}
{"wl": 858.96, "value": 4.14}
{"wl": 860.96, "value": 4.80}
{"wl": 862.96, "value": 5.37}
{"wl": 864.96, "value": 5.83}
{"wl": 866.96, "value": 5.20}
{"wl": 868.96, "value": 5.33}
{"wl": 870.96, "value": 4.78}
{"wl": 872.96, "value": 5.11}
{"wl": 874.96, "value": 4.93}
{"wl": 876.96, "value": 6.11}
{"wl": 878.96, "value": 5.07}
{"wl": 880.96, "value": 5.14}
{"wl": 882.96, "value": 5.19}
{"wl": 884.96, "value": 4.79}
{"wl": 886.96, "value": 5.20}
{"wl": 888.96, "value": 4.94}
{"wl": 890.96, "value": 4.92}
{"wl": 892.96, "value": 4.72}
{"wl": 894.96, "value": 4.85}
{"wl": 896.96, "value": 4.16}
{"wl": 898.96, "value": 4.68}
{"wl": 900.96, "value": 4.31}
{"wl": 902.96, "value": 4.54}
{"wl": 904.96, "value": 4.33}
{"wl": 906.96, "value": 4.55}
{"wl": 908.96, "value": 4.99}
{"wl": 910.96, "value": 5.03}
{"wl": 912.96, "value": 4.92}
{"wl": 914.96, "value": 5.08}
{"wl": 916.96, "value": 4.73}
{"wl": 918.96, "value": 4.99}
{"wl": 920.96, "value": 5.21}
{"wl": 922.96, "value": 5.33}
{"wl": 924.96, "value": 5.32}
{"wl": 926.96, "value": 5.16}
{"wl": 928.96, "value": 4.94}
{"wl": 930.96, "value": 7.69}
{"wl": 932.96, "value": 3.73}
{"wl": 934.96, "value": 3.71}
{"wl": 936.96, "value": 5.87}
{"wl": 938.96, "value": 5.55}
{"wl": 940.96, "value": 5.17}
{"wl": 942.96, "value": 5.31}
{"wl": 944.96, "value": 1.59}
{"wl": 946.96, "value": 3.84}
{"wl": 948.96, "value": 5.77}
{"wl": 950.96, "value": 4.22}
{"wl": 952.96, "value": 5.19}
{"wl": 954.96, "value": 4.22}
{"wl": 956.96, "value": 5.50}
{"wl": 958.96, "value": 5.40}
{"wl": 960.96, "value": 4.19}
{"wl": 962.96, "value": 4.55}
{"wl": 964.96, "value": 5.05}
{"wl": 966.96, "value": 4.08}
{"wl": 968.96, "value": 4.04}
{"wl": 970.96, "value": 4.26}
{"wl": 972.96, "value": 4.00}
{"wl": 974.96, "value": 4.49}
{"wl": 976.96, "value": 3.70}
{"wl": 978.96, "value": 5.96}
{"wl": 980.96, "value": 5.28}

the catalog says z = 0.258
